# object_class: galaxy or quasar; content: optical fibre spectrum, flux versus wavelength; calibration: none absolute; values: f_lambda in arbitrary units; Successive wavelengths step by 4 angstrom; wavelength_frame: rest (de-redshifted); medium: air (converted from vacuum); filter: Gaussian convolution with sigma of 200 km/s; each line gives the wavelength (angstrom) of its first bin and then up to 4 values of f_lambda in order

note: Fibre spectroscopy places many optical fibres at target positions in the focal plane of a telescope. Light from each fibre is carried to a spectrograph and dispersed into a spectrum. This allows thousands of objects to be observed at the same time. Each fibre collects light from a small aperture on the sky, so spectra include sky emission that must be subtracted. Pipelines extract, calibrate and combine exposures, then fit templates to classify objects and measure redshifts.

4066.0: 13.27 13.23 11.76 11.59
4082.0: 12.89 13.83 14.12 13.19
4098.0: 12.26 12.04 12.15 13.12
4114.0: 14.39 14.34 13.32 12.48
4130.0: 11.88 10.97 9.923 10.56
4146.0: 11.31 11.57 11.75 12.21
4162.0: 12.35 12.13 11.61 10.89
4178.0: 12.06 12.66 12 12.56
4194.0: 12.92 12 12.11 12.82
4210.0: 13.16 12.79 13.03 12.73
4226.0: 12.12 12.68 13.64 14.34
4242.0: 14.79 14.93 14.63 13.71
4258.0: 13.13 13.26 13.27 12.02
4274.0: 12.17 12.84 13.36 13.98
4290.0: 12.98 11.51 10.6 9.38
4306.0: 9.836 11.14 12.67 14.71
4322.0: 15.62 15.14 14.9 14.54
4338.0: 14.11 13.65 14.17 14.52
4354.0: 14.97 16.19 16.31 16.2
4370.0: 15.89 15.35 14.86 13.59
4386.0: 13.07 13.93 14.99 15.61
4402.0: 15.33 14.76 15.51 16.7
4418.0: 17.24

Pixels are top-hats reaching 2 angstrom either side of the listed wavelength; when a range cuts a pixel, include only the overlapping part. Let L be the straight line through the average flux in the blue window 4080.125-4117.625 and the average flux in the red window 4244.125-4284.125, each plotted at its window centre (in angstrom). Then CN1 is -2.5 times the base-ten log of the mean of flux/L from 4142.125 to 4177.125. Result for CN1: 0.14 mag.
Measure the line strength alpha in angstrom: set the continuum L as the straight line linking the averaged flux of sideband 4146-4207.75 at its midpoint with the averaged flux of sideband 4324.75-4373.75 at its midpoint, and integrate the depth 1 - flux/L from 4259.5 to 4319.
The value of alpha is 7.60 angstrom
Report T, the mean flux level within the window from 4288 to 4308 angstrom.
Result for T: 10.9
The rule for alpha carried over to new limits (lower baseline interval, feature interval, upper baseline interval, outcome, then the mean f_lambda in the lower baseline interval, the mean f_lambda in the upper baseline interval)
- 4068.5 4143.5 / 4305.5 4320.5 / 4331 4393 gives 2.0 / 12.5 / 14.8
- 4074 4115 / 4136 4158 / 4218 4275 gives 3.2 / 12.9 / 13.4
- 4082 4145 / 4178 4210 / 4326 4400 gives 2.0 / 12.6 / 14.8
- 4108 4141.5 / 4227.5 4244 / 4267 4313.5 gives -2.4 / 12.5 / 11.9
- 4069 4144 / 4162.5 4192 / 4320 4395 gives 2.6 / 12.5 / 14.8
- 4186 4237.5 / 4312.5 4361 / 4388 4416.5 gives -0.8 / 12.7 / 15.3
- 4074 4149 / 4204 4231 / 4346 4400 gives 1.4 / 12.4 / 15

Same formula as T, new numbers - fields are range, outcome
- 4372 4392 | 14.2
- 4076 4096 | 13.1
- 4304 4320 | 12.1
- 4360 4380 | 15.7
